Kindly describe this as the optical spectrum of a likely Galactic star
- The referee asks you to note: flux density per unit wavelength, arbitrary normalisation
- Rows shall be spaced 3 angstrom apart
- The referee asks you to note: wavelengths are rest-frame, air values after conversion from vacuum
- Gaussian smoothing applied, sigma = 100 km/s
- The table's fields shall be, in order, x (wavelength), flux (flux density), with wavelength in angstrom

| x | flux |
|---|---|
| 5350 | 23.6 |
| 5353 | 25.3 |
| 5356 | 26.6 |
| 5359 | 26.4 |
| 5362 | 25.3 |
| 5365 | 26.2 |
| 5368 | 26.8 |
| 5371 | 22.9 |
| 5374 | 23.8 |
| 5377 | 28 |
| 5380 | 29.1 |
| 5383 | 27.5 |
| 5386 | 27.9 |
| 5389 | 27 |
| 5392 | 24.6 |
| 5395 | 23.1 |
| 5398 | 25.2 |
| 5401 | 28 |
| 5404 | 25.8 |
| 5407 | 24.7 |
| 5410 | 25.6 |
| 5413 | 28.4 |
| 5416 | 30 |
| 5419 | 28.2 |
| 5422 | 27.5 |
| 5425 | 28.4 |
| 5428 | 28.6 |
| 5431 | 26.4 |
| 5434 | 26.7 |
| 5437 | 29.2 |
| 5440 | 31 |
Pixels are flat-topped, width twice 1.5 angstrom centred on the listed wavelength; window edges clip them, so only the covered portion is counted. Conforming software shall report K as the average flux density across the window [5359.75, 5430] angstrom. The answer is 26.6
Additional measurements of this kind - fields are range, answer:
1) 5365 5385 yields 26.4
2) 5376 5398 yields 26.6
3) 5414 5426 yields 28.5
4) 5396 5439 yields 27.3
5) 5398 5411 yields 25.9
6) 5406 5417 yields 27.2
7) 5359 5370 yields 26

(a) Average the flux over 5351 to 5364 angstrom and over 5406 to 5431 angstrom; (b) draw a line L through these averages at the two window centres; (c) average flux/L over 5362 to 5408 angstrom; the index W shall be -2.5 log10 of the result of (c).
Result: 0.03 mag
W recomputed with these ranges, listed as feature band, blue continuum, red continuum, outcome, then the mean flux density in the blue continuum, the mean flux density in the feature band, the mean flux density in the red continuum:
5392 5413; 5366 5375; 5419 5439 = 0.04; 24.6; 25.6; 27.9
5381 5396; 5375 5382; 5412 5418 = 0.09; 28.1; 26.2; 29.2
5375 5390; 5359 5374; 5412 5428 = -0.06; 25.3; 27.8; 28.5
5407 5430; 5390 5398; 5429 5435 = -0.08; 24.3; 27.8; 26.7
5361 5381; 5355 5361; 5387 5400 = 0.00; 26.4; 26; 25.2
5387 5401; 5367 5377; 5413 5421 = 0.06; 24.9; 25.4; 28.9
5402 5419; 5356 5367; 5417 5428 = 0.03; 26.1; 27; 28.2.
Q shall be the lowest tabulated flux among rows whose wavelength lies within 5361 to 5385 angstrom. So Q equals 22.9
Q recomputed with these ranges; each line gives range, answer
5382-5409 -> 23.1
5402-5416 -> 24.7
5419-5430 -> 27.5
